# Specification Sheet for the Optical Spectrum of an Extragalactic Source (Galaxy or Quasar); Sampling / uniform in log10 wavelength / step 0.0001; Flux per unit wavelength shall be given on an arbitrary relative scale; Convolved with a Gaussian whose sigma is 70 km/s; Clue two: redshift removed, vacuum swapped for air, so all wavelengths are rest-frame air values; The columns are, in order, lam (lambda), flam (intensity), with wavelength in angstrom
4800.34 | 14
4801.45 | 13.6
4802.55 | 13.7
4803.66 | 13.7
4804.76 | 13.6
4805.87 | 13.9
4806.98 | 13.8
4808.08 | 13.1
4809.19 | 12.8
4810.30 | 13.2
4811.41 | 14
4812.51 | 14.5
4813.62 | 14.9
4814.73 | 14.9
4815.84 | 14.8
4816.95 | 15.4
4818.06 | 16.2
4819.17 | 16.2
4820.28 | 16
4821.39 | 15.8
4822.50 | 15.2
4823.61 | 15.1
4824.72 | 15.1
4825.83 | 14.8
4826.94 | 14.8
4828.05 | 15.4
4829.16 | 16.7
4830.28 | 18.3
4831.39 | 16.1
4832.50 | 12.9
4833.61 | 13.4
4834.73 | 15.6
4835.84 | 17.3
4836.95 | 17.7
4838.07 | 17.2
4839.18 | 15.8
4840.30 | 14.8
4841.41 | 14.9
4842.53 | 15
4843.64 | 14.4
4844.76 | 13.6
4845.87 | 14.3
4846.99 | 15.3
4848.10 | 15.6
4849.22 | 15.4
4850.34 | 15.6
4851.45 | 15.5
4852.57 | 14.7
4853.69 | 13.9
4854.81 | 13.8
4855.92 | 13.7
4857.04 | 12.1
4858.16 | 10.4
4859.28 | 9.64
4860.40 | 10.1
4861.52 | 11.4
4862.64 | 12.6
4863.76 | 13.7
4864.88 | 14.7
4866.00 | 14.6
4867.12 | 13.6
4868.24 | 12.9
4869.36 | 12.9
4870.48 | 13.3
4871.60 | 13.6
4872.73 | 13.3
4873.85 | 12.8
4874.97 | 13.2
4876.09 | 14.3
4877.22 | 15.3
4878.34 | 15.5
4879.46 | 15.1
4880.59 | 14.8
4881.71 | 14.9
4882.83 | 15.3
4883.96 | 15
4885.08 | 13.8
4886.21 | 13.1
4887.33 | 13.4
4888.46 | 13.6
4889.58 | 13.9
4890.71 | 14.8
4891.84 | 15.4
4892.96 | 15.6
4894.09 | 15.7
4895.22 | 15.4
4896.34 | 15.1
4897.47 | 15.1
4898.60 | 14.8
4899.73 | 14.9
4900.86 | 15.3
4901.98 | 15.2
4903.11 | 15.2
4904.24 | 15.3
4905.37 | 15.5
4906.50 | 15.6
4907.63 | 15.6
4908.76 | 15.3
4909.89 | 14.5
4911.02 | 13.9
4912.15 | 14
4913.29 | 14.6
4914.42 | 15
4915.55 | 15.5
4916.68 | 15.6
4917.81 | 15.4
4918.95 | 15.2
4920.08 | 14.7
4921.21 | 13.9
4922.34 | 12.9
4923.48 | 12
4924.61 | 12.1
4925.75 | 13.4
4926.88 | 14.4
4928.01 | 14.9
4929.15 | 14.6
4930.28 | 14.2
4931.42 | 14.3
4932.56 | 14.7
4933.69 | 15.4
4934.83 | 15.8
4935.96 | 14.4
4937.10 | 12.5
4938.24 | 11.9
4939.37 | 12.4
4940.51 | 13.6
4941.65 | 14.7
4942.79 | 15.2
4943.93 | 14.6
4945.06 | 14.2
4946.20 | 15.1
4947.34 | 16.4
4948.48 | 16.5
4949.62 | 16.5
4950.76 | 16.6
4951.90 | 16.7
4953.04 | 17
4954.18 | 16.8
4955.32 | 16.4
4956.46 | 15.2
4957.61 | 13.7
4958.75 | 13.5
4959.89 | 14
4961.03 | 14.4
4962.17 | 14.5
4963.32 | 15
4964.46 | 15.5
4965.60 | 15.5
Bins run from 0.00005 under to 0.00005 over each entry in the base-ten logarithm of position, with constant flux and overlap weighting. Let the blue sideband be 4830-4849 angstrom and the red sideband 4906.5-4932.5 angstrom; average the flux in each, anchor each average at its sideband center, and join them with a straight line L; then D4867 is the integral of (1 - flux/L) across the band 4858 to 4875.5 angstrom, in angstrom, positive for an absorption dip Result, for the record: 2.7 angstrom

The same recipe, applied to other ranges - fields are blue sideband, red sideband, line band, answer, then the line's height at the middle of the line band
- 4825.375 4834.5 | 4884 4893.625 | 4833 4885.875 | 2.2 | 14.8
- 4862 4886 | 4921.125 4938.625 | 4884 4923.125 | -2.4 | 13.9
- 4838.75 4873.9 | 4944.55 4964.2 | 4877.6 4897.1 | -0.7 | 14.2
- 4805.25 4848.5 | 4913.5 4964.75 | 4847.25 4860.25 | 1.2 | 15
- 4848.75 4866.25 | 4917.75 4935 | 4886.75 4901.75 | -1.2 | 13.7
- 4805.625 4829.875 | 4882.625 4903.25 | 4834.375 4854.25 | -0.7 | 14.8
